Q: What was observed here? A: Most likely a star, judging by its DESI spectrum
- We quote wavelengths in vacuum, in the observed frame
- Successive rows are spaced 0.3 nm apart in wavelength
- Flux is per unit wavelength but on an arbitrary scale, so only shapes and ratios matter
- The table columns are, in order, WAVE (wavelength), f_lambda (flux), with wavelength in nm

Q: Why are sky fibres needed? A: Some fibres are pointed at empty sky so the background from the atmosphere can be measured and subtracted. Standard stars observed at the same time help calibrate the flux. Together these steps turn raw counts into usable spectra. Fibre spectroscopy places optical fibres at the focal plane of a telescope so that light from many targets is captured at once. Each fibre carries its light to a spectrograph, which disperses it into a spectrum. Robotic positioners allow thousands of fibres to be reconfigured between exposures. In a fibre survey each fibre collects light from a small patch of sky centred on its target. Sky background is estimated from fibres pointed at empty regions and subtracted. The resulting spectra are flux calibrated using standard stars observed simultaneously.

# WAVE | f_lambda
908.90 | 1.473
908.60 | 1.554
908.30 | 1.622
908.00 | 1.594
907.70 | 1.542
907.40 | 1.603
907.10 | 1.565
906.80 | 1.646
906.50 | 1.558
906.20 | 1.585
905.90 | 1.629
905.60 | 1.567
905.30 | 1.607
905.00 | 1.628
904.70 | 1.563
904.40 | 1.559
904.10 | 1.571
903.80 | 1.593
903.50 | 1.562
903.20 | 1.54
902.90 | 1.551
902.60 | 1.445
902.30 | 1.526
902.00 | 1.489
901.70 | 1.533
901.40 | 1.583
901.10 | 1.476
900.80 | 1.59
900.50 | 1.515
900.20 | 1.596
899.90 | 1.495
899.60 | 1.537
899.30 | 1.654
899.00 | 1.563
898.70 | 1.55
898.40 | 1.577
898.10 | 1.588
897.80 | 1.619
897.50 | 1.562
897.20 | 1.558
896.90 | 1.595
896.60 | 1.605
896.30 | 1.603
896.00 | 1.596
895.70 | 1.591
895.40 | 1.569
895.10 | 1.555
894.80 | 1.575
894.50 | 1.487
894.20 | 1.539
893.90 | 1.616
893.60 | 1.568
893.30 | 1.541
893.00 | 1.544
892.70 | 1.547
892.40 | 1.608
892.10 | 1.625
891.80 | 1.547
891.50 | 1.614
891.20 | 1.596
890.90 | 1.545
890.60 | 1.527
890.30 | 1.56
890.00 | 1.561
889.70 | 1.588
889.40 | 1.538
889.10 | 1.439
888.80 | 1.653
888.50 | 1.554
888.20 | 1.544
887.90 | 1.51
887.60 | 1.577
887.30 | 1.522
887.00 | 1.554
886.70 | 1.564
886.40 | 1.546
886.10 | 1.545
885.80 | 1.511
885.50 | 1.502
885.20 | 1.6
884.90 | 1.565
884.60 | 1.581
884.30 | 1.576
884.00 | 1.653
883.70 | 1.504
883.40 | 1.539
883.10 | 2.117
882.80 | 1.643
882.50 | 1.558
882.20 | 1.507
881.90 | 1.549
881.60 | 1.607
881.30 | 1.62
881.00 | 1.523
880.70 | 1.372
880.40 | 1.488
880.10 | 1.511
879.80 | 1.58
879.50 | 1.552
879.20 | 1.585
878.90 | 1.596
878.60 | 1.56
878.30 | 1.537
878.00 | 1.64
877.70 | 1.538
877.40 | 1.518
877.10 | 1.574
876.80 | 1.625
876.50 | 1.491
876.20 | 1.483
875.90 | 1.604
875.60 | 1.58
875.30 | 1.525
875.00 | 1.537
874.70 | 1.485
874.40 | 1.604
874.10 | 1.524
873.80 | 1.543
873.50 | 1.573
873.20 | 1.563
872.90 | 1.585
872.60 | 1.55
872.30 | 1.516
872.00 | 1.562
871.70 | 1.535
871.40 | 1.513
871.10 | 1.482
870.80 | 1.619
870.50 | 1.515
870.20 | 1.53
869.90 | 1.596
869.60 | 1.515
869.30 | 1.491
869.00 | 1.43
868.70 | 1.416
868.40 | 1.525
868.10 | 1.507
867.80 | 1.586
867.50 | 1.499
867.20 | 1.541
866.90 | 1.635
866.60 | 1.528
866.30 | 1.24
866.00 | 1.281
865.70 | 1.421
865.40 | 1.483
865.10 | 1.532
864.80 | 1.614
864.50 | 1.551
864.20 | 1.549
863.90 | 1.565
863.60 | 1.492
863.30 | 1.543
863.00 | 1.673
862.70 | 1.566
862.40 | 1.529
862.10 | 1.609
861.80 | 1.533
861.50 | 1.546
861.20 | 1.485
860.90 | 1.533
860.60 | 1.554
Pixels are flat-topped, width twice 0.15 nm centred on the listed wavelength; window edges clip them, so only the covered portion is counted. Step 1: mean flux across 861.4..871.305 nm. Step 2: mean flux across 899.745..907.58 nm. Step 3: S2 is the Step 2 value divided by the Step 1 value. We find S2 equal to 1.0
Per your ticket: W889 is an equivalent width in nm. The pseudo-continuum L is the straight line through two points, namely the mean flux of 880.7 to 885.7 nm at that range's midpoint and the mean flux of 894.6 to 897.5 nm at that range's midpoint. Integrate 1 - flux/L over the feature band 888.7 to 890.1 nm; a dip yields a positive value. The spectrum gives 0.03 nm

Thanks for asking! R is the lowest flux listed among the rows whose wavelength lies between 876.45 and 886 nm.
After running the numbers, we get 1.372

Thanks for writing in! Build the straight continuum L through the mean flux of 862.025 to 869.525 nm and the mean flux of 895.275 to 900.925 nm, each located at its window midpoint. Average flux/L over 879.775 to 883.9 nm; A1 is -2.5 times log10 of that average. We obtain -0.03 mag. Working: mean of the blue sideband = 1.51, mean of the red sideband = 1.58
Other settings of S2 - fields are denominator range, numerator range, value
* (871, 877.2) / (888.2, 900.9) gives 1.01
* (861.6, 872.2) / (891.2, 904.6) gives 1.03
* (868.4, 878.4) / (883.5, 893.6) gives 1.01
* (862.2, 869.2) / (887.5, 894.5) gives 1.03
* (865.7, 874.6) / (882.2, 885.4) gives 1.07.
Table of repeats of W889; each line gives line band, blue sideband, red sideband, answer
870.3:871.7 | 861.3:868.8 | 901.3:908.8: -0.01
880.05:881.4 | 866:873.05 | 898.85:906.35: 0.03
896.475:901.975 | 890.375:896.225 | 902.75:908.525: 0.04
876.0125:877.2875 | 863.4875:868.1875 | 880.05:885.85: 0.00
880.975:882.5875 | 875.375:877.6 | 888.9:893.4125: -0.01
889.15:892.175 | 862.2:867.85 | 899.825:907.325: -0.04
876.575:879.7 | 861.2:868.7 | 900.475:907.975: -0.07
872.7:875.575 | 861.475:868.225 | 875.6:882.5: -0.02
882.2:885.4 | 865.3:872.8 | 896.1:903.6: -0.20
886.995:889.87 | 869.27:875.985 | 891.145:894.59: 0.03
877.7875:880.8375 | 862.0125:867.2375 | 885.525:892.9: 0.00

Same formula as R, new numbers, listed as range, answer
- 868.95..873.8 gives 1.43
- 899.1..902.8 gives 1.445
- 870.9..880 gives 1.482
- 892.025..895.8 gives 1.487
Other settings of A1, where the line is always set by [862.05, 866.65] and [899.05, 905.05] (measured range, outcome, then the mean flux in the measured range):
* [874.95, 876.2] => -0.02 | 1.55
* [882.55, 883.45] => -0.16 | 1.77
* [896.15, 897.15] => -0.04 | 1.6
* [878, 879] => -0.04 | 1.57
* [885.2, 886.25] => 0.00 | 1.53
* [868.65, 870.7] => 0.01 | 1.51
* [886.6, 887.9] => -0.01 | 1.55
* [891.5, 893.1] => -0.03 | 1.58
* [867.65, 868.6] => -0.01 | 1.53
